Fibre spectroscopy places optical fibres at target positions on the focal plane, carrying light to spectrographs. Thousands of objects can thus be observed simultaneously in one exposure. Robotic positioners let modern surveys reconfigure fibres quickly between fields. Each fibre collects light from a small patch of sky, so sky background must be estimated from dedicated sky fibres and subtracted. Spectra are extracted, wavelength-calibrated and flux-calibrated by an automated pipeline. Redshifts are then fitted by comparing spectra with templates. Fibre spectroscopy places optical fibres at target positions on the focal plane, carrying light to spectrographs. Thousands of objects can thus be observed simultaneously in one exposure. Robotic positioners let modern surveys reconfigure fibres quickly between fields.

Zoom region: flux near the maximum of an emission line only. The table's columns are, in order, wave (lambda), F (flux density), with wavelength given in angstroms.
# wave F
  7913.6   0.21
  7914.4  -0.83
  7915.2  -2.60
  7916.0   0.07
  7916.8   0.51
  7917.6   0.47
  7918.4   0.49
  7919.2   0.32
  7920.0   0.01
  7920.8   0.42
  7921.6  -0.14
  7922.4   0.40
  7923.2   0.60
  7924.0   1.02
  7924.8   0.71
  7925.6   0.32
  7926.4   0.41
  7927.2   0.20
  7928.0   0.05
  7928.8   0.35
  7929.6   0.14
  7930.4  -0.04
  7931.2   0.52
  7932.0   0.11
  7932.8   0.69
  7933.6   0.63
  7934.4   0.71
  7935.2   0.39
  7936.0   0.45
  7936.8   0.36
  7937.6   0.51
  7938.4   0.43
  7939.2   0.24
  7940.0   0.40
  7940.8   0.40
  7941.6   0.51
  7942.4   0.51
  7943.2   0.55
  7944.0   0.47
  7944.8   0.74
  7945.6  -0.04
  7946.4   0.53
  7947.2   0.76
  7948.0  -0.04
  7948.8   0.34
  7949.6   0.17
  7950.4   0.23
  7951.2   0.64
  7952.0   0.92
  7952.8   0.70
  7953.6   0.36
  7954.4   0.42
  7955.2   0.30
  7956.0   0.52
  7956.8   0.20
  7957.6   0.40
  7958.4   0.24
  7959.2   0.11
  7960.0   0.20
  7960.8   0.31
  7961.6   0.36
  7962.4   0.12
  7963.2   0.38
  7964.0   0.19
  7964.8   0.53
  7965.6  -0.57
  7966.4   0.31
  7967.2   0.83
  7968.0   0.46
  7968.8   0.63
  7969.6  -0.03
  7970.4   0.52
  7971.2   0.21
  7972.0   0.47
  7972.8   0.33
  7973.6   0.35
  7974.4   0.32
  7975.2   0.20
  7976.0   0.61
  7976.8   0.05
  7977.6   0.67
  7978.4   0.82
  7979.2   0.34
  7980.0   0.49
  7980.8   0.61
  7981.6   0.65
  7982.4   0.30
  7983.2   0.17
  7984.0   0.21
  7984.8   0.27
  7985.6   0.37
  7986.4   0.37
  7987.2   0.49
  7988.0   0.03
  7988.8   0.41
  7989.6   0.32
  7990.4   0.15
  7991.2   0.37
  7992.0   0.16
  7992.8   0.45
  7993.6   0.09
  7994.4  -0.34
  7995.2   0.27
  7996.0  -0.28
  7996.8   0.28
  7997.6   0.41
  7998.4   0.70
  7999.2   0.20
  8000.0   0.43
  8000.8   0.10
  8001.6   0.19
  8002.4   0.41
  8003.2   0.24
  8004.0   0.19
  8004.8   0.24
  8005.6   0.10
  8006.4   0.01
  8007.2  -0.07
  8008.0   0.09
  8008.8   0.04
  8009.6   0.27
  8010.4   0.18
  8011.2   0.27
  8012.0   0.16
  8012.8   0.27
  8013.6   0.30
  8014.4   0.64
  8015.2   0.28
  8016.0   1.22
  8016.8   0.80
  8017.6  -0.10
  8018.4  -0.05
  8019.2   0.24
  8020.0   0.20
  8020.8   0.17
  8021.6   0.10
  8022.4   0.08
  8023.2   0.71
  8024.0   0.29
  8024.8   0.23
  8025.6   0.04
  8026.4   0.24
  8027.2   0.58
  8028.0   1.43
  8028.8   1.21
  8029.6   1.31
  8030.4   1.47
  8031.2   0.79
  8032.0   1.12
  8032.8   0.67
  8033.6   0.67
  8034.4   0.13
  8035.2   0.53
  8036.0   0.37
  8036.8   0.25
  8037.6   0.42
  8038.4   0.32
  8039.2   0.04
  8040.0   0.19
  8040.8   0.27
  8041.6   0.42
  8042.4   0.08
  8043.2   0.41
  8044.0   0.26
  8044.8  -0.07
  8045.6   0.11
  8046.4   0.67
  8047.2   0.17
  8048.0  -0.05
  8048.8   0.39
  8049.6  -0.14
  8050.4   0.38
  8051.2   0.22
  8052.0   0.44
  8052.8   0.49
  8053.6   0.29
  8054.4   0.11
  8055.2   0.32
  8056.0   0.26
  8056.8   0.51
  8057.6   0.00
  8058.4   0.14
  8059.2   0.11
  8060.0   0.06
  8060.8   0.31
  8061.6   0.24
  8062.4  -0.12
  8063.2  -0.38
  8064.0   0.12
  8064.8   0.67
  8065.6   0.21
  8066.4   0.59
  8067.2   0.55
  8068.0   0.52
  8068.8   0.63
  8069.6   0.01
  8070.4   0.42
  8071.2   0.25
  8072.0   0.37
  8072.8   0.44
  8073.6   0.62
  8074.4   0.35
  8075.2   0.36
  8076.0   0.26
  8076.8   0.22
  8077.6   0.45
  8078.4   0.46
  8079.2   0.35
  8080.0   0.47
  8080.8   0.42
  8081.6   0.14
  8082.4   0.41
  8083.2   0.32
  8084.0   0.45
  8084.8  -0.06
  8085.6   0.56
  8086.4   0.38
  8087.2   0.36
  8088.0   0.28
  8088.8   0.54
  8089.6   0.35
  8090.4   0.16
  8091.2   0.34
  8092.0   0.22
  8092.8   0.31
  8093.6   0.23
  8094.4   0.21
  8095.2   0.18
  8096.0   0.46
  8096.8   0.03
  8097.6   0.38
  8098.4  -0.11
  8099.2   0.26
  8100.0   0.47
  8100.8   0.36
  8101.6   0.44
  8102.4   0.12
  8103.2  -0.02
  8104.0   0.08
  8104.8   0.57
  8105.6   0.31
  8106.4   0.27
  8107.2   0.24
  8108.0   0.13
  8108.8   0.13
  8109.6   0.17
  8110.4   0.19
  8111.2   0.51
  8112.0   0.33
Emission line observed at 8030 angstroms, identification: H-gamma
